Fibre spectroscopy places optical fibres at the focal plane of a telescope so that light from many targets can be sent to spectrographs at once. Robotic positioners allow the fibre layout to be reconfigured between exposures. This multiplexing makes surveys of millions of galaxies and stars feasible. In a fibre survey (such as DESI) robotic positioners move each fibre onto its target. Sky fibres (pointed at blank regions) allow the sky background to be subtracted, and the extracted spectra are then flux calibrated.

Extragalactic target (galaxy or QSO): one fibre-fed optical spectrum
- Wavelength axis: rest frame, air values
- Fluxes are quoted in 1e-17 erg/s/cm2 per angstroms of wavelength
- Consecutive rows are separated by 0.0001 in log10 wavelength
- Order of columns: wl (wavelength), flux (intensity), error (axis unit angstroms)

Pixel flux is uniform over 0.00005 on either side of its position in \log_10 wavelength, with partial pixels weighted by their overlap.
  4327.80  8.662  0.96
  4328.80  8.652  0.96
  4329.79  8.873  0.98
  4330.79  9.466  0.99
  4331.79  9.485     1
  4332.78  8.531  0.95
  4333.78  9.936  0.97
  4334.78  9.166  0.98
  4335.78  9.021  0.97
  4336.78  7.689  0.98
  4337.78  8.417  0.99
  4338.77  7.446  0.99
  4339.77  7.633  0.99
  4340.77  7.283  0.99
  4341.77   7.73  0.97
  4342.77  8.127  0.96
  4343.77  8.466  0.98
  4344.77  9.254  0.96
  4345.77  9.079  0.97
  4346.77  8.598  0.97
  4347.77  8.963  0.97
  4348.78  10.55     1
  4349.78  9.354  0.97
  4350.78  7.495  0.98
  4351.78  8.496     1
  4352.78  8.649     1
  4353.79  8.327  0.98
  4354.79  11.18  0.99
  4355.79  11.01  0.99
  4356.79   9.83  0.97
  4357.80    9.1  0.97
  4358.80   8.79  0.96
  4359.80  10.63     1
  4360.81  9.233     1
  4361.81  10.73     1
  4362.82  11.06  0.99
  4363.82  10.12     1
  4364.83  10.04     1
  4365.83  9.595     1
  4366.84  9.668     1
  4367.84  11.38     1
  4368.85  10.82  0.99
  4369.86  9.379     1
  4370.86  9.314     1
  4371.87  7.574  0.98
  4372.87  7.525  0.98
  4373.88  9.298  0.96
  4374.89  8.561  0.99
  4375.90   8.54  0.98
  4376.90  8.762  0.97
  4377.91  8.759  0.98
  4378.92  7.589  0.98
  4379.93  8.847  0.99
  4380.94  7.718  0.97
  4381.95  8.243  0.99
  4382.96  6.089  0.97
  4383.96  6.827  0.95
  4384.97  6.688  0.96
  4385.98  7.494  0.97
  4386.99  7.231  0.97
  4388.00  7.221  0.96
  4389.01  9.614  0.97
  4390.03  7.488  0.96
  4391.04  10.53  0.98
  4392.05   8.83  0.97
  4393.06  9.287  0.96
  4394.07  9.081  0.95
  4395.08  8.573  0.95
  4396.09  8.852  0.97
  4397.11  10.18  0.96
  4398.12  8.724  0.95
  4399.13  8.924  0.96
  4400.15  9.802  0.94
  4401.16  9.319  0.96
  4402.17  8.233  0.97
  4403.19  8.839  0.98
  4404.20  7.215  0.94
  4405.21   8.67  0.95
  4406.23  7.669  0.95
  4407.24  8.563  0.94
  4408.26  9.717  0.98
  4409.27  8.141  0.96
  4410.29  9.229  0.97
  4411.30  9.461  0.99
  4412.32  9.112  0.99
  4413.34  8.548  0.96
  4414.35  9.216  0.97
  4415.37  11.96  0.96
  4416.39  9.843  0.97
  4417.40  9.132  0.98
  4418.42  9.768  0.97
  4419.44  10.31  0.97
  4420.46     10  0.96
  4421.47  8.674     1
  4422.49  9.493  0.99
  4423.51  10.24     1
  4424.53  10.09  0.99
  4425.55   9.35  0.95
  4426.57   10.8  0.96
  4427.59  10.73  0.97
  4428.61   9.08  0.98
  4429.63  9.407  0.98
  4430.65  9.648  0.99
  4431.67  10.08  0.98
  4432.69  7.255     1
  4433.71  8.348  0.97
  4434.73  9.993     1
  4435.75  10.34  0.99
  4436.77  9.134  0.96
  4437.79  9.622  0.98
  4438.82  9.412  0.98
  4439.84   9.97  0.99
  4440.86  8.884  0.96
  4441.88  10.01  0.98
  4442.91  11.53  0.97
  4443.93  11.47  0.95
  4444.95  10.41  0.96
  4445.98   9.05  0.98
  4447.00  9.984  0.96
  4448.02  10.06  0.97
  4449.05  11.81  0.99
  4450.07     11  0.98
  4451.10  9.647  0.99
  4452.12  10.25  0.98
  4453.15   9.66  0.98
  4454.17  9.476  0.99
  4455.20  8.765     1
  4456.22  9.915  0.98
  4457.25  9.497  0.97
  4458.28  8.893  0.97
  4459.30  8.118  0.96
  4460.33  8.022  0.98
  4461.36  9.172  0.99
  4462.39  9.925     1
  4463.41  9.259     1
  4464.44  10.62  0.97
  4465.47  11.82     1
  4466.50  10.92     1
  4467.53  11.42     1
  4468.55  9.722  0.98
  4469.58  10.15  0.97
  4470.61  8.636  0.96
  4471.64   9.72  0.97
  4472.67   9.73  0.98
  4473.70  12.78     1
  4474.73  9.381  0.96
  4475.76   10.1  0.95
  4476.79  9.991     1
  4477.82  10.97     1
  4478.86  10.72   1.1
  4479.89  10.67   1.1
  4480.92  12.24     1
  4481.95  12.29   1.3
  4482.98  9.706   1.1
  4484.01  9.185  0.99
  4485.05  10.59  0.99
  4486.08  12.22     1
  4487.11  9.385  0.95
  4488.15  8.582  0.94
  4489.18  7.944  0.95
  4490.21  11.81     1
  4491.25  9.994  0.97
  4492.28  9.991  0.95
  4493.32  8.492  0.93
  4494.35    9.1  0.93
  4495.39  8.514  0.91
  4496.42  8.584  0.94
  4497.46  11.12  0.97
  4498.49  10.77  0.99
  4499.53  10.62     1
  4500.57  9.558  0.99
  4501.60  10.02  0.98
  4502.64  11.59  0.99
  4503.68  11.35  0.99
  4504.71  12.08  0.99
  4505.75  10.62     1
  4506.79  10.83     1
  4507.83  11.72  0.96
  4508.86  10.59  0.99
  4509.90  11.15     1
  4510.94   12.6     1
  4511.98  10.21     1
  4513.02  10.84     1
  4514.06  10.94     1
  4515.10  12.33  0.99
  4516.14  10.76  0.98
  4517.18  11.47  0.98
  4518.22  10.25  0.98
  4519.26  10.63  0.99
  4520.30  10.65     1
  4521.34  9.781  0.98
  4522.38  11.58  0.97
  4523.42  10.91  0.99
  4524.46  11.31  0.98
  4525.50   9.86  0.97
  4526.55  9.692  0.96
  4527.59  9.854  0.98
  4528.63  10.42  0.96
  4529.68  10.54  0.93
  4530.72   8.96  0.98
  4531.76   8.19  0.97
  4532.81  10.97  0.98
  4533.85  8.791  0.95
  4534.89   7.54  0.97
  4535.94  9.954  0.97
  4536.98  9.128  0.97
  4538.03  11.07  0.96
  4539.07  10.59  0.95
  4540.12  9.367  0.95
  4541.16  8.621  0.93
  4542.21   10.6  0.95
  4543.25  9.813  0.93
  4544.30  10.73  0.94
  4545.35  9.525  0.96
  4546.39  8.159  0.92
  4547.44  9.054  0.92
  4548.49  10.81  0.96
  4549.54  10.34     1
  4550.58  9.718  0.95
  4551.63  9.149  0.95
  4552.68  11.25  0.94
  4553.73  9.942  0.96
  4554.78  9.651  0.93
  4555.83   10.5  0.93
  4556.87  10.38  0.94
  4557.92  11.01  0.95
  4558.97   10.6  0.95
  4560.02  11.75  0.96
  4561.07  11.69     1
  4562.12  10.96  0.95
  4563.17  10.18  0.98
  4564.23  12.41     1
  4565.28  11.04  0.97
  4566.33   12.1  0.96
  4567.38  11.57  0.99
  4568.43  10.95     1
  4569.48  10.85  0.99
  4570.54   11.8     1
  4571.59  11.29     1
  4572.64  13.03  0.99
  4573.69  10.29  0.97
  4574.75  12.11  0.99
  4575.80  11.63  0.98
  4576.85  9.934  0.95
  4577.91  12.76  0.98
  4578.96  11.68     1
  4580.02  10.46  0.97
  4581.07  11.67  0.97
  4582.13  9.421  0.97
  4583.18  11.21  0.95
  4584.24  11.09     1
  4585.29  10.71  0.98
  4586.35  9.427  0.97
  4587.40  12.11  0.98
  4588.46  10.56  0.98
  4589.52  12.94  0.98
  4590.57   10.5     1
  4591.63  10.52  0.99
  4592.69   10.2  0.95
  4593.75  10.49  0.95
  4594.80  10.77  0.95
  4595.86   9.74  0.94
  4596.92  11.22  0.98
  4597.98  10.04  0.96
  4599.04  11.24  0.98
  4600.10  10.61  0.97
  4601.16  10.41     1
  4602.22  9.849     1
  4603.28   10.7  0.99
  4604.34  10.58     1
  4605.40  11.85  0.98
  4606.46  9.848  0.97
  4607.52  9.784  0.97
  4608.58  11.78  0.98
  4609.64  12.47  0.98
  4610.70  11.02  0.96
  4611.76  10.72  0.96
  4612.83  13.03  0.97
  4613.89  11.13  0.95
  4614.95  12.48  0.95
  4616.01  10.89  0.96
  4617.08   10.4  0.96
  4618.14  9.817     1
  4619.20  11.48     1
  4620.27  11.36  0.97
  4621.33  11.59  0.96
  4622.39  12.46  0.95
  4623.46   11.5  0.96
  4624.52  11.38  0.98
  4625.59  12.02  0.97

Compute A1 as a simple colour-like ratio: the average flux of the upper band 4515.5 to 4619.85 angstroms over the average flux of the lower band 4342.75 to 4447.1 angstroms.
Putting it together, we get 1.2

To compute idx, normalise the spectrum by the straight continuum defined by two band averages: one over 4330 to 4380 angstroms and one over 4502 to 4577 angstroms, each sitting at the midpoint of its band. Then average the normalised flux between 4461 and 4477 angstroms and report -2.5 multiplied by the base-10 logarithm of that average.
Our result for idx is -0.022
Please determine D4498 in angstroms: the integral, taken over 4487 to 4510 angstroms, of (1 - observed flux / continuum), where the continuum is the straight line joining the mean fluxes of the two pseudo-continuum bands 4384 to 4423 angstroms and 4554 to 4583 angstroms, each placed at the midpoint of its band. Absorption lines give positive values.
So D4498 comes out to 0.1 angstroms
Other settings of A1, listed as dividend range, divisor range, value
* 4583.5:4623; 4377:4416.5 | 1.27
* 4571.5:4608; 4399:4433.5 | 1.17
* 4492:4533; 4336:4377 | 1.15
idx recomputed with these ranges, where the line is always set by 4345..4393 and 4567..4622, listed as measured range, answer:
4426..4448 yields -0.02 mag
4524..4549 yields 0.08 mag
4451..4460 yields 0.05 mag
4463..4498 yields -0.02 mag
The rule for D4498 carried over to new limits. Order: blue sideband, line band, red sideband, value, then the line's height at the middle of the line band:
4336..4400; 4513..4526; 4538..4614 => -0.8 angstroms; 10.3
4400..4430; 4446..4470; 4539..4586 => -0.4 angstroms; 9.75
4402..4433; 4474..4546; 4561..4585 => 1.3 angstroms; 10.5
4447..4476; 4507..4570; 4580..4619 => 0.1 angstroms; 10.5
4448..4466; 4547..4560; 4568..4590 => 0.8 angstroms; 10.9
